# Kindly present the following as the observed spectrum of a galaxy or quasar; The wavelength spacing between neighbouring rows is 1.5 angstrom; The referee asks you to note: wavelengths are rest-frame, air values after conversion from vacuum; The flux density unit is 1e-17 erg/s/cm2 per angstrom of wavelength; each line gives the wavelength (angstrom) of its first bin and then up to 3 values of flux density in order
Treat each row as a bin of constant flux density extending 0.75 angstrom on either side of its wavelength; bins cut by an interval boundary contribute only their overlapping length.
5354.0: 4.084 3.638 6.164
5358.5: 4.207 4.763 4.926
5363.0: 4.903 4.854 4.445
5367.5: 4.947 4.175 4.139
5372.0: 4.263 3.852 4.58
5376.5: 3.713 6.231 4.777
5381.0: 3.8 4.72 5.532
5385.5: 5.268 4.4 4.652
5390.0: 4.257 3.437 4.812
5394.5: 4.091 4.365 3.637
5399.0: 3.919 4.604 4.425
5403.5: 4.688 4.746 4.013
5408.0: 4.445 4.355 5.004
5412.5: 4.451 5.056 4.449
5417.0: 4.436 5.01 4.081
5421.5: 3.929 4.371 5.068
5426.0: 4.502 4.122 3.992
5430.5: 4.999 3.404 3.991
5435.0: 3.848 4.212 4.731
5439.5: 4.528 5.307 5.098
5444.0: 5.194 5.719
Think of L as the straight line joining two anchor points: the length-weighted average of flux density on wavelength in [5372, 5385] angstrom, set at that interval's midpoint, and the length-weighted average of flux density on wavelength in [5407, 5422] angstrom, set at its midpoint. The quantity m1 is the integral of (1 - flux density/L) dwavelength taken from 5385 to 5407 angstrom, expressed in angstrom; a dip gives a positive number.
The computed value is 1.1 angstrom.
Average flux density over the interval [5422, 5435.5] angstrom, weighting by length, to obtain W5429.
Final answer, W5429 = 4.26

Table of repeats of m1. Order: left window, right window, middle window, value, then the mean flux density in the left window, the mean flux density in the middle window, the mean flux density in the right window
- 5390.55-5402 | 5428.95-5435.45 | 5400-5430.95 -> -3.06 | 4.15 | 4.51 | 4.06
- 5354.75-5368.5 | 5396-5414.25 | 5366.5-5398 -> 0.89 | 4.75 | 4.47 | 4.43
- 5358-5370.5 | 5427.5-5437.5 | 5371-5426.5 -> -1.62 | 4.63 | 4.48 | 4.09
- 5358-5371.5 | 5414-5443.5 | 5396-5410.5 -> 0.57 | 4.6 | 4.33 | 4.45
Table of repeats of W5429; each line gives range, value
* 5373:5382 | 4.52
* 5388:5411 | 4.32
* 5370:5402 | 4.43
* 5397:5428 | 4.45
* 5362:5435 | 4.45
